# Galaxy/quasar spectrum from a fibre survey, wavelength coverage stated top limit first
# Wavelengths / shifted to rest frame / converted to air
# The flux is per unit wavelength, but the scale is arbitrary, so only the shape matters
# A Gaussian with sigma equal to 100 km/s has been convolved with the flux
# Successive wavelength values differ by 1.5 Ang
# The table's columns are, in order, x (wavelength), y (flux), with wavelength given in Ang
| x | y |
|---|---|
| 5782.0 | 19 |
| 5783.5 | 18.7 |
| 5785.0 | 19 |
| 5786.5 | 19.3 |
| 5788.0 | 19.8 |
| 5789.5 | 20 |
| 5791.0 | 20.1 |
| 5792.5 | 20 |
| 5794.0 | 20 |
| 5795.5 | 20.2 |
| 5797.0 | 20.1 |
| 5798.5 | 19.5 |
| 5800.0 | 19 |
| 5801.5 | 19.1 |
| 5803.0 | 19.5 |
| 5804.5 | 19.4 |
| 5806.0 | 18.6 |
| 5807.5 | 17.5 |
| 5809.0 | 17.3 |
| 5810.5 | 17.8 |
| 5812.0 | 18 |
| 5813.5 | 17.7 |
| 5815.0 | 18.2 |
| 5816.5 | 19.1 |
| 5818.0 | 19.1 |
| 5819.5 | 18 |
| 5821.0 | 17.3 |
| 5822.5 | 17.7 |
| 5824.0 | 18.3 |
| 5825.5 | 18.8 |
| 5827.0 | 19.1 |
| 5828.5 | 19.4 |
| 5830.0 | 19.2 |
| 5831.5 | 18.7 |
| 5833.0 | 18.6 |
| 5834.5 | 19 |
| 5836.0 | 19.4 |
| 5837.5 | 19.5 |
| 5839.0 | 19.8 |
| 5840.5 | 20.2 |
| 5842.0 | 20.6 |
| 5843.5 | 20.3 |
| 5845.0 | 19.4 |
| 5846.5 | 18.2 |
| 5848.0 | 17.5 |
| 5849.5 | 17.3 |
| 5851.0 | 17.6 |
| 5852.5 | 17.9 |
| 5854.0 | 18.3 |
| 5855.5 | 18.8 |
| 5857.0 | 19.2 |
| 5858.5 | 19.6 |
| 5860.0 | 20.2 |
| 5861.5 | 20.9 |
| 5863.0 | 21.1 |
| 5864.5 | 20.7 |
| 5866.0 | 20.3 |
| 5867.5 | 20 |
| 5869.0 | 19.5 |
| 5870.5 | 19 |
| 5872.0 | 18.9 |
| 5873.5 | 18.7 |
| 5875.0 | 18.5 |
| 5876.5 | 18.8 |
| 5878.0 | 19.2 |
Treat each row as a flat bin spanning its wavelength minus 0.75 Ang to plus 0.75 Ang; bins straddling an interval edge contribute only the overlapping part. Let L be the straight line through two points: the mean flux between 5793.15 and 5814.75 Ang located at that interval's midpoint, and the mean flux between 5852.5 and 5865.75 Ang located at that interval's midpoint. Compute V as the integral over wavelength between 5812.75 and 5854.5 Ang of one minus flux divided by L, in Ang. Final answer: 1.3 Ang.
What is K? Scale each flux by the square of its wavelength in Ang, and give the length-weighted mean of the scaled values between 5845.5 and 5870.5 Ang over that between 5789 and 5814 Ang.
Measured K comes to 1.0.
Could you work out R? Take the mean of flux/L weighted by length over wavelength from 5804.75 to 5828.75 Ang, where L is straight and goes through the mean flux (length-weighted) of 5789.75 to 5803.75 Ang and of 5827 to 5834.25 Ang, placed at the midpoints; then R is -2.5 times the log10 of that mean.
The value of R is 0.06 mag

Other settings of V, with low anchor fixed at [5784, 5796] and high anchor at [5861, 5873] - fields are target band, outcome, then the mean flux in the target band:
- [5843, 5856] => 1.1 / 18.3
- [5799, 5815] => 1.1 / 18.4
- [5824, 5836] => 0.6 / 19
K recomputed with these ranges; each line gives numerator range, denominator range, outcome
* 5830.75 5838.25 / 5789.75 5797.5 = 0.96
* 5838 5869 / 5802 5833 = 1.06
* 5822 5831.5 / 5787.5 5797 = 0.95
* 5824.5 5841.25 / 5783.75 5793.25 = 0.99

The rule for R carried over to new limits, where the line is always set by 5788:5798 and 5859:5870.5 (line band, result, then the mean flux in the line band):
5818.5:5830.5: 0.094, 18.5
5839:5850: 0.058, 19.2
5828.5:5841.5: 0.046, 19.3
